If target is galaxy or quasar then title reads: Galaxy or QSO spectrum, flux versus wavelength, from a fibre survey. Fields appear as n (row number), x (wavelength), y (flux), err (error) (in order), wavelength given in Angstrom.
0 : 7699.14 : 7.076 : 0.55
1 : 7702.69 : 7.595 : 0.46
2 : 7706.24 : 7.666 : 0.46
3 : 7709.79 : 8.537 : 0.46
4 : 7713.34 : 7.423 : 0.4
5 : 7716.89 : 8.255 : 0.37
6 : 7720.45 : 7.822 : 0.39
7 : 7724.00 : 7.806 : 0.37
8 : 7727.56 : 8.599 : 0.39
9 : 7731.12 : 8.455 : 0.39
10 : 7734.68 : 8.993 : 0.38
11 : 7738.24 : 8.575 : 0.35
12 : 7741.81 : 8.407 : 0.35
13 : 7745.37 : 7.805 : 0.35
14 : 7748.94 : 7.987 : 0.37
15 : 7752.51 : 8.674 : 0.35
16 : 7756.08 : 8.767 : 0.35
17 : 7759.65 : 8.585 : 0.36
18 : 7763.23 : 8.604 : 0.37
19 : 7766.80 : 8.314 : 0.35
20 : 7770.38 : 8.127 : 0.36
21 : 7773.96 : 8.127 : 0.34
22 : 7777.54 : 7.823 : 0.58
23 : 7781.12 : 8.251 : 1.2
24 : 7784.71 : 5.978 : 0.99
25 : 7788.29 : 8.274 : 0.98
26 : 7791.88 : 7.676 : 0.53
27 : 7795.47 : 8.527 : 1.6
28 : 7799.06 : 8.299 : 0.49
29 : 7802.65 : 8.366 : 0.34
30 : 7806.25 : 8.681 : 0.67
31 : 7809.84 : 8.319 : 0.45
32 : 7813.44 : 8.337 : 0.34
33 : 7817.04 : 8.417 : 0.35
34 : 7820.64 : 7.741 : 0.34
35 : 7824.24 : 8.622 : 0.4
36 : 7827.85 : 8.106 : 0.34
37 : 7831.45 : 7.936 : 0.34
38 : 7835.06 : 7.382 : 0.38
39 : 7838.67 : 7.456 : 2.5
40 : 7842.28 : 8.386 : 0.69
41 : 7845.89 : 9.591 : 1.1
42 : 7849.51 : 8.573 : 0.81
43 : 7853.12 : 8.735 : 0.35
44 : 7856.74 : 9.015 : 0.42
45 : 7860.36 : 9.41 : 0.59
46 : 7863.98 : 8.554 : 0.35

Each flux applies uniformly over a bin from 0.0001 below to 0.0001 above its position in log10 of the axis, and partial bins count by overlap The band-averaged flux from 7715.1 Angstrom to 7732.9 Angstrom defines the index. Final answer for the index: 8.19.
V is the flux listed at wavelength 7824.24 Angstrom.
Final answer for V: 8.622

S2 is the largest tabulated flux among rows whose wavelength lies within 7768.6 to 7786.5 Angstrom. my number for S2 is 8.251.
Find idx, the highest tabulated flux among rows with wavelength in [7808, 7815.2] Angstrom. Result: 8.337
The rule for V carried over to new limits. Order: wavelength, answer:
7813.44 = 8.337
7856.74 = 9.015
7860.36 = 9.41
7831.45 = 7.936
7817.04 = 8.417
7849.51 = 8.573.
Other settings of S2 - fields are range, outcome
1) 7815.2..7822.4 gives 8.417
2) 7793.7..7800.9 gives 8.527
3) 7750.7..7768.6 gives 8.767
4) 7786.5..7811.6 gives 8.681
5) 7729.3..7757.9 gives 8.993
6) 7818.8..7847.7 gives 9.591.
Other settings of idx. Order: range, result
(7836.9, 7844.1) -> 8.386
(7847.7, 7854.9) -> 8.735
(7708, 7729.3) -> 8.599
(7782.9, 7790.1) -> 8.274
